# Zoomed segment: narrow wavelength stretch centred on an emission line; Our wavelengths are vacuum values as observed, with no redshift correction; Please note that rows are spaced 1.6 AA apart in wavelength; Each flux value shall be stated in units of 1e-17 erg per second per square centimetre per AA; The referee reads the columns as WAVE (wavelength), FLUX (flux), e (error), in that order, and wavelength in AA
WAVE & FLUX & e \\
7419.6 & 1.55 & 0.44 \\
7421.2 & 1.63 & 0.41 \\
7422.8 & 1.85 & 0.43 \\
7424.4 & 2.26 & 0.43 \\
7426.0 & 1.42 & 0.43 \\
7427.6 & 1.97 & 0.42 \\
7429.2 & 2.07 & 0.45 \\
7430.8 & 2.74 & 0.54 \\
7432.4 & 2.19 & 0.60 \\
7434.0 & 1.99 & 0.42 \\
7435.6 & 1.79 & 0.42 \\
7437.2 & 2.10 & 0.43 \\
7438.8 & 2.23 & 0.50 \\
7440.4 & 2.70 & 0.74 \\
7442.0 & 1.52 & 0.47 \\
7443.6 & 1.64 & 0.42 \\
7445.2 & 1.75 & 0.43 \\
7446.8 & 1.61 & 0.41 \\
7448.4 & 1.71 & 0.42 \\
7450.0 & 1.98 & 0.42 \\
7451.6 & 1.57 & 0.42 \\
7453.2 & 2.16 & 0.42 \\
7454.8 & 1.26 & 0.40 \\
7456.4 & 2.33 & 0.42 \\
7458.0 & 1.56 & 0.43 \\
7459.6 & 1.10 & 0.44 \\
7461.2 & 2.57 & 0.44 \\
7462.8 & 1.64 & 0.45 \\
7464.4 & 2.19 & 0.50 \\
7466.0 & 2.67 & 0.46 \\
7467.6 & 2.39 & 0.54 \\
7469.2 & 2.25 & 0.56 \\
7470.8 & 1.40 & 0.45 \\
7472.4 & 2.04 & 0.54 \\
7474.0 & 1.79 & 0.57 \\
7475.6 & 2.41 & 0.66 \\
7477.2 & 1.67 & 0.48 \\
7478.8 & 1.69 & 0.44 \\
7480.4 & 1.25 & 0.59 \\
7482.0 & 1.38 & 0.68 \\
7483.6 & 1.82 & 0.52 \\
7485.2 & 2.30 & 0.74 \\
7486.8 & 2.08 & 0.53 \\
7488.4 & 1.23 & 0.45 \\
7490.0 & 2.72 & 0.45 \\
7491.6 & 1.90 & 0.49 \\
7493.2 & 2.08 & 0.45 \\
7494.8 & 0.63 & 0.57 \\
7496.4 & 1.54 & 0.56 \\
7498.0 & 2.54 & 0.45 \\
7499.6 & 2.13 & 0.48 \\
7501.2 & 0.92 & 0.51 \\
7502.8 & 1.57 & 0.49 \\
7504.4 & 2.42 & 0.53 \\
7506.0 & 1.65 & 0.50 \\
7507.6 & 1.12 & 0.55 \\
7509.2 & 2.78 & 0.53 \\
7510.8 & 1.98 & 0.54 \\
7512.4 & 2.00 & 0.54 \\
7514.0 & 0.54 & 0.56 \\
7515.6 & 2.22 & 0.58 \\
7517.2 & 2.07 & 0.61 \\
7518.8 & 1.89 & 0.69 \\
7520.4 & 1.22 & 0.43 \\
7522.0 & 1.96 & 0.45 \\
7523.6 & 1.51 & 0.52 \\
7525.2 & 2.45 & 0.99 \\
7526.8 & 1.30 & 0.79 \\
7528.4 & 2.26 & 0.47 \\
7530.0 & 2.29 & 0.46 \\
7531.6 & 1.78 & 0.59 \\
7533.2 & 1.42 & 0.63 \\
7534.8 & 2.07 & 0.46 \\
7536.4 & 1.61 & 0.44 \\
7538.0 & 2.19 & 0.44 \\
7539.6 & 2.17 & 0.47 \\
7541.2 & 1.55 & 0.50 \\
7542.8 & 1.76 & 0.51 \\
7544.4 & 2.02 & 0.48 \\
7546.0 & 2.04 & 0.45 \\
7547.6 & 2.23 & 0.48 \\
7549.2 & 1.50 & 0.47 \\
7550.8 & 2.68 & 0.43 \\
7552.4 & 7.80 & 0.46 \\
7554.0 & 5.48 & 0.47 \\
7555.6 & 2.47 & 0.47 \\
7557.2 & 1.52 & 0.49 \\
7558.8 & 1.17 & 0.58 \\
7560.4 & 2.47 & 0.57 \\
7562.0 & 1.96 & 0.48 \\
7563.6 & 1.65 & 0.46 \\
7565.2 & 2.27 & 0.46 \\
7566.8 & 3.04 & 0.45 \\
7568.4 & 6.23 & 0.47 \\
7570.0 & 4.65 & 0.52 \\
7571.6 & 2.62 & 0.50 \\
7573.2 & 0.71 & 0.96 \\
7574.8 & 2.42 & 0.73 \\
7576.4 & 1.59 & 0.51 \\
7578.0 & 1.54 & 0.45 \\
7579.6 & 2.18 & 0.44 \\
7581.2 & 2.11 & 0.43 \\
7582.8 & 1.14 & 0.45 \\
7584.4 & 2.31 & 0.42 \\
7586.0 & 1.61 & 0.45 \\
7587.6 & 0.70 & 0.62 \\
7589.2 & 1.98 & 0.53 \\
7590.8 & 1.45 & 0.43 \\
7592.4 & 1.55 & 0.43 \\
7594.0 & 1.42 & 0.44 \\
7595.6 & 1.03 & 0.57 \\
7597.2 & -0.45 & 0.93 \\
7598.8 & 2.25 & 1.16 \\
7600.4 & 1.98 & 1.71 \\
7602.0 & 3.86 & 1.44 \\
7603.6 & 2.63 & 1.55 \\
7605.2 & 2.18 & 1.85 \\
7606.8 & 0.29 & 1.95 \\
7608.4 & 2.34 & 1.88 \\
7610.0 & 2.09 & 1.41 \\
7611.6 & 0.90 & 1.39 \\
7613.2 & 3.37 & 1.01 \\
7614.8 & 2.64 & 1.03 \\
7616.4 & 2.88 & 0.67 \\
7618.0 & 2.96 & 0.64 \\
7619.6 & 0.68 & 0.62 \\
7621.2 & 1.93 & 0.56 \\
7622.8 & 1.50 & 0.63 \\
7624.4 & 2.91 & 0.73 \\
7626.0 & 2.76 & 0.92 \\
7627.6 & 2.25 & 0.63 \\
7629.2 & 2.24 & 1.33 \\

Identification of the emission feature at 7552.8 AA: [S II]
